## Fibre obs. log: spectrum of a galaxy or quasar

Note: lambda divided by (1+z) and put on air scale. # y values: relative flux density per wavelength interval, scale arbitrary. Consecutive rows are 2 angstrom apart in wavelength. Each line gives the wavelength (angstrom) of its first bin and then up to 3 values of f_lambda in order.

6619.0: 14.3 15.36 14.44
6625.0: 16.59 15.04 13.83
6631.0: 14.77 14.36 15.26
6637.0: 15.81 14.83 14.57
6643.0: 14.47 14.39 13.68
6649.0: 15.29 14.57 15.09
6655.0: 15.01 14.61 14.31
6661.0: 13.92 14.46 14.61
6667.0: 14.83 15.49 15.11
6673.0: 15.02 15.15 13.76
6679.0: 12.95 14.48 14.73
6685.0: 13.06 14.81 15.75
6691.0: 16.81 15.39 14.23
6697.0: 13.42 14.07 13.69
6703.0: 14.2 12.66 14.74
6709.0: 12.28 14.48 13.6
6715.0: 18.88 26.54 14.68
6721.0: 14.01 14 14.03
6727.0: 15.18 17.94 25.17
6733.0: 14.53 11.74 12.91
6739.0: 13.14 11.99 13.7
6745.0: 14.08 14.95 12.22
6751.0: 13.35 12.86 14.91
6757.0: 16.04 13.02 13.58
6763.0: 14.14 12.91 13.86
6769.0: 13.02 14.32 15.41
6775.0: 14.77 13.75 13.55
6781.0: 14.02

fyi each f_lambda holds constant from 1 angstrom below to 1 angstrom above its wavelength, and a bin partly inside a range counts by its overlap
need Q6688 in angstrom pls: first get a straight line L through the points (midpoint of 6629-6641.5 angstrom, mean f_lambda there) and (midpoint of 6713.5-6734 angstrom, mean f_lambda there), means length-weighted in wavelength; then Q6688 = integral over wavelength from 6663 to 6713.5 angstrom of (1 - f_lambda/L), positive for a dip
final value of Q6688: 6.1 angstrom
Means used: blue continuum 14.9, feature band 14.4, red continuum 17.4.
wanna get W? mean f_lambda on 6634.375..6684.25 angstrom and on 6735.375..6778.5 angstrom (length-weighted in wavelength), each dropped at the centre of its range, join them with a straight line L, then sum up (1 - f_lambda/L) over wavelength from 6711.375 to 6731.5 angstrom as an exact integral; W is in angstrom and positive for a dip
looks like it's -4.4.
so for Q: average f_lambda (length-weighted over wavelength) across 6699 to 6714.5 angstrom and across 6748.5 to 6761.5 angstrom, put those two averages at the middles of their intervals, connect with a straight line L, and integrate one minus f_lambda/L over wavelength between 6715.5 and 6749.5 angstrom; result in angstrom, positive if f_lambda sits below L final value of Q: -4.0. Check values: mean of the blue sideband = 13.9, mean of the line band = 15.4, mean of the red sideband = 13.8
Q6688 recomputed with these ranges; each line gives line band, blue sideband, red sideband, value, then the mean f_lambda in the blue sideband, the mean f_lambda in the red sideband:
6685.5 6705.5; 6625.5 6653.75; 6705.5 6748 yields 0.80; 14.7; 15.3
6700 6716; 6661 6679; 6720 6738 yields 0.93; 14.7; 15.5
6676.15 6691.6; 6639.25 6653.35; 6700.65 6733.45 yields 0.84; 14.6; 16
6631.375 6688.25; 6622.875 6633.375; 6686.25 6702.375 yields 0.89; 14.9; 14.8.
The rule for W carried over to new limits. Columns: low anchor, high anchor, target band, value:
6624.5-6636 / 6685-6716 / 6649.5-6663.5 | 0.2 angstrom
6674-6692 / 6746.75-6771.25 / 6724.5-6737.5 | -1.9 angstrom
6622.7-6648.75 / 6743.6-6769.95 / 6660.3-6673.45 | -0.2 angstrom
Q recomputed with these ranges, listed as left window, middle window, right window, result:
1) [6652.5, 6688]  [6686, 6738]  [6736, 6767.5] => -4.9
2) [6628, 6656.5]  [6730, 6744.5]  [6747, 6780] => -0.7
